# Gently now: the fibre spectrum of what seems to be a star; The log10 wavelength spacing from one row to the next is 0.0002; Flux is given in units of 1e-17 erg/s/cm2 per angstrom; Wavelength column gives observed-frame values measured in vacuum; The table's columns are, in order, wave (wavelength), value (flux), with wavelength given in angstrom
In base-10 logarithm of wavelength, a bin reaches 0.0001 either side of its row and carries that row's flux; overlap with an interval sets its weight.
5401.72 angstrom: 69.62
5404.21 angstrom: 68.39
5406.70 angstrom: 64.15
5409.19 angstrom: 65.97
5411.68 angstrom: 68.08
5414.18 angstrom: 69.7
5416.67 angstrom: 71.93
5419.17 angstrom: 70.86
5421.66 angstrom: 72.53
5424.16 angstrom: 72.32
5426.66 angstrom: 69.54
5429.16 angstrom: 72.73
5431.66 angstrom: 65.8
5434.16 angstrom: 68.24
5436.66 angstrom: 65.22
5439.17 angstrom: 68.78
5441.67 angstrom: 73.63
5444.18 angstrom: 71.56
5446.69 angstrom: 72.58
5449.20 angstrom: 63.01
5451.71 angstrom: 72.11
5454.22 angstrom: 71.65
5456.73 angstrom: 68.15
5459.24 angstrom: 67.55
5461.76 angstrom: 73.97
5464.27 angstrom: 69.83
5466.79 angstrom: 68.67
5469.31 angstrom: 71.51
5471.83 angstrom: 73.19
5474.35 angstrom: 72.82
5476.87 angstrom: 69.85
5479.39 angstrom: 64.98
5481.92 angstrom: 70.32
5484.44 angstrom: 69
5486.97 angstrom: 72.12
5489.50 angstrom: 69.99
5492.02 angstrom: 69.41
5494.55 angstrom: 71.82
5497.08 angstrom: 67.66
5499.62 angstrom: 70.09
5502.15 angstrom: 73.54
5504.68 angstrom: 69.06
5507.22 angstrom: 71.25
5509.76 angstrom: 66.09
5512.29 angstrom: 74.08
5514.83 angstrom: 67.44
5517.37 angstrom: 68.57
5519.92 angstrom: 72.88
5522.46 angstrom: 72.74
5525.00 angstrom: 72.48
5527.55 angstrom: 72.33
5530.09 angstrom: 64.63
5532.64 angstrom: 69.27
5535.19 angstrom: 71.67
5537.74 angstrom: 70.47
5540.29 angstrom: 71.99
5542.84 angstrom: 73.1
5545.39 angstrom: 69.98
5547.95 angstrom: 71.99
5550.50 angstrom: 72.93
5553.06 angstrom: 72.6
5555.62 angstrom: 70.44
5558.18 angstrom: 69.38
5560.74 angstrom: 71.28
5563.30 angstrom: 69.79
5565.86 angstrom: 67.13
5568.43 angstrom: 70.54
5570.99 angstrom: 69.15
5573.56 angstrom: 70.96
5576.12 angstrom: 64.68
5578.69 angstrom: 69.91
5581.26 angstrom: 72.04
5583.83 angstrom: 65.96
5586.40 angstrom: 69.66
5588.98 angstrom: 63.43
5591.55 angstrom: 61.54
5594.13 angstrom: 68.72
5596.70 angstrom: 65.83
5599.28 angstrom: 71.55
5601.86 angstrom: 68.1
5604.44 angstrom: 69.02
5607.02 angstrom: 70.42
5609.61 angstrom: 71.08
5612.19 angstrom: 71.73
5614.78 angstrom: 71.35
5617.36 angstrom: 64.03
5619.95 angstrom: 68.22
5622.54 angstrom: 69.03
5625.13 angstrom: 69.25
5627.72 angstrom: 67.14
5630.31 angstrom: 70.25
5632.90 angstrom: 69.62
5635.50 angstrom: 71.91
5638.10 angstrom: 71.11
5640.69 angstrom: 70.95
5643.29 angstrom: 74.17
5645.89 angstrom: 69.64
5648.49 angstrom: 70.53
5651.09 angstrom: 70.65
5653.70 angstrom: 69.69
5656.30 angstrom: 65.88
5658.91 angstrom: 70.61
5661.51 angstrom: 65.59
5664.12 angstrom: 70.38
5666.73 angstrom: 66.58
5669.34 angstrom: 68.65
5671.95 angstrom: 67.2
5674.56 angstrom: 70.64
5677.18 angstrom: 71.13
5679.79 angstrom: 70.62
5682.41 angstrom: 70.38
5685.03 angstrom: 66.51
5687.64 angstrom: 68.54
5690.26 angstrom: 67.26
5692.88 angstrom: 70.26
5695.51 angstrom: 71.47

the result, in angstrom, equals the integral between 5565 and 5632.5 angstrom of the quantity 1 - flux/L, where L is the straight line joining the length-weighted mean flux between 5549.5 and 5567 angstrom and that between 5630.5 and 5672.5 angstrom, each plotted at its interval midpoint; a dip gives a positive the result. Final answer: 1.54 angstrom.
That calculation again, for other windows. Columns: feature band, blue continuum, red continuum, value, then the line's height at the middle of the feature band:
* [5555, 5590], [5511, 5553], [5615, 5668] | 0.8 angstrom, 70.4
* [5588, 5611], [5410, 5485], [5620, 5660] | 0.7 angstrom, 70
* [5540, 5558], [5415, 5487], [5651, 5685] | -0.6 angstrom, 69.6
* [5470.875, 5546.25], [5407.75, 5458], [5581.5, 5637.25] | -1.3 angstrom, 69.2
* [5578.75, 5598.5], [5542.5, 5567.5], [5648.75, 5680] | 0.9 angstrom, 70.2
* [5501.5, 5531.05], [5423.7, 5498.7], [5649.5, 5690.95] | -0.3 angstrom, 69.6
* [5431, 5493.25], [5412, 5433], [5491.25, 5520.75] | 0.5 angstrom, 70.3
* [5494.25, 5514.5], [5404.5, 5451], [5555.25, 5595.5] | -0.4 angstrom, 68.8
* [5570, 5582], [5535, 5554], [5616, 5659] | 0.3 angstrom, 71.1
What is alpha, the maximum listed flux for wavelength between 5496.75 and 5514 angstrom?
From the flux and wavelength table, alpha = 74.08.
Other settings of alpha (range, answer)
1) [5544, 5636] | 72.93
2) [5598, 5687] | 74.17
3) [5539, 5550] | 73.1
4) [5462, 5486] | 73.19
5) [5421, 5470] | 73.97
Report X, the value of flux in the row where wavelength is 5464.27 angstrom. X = 69.83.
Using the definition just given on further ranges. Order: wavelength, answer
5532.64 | 69.27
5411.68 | 68.08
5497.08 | 67.66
